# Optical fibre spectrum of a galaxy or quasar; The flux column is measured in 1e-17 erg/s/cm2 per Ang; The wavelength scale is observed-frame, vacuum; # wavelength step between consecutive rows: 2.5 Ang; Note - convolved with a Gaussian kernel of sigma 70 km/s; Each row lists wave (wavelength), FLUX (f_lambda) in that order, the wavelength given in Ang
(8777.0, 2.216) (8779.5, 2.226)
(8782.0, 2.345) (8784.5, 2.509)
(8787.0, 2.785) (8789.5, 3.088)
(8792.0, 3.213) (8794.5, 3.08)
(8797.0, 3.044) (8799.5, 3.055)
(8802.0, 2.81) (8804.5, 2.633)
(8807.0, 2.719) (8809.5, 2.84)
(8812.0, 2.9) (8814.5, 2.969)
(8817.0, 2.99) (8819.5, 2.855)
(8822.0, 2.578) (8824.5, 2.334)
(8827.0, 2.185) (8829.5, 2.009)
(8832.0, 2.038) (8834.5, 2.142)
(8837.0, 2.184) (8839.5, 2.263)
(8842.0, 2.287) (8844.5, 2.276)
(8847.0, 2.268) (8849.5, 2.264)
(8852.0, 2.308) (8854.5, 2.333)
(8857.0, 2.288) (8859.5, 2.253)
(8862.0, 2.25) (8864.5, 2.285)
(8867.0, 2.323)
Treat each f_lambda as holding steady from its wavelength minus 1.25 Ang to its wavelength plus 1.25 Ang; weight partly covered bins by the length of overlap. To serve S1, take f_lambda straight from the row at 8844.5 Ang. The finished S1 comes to 2.276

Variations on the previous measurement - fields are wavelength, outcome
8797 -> 3.044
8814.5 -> 2.969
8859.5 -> 2.253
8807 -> 2.719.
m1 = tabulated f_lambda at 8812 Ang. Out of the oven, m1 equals 2.9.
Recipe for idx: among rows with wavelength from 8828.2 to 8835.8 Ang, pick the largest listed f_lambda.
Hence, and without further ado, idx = 2.142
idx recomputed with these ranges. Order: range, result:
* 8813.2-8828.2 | 2.99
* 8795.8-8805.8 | 3.055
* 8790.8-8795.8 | 3.213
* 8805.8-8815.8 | 2.969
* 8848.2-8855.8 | 2.333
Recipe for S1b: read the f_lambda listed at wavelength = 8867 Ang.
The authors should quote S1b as 2.323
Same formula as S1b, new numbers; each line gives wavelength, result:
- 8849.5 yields 2.264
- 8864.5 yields 2.285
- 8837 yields 2.184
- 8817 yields 2.99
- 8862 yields 2.25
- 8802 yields 2.81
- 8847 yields 2.268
